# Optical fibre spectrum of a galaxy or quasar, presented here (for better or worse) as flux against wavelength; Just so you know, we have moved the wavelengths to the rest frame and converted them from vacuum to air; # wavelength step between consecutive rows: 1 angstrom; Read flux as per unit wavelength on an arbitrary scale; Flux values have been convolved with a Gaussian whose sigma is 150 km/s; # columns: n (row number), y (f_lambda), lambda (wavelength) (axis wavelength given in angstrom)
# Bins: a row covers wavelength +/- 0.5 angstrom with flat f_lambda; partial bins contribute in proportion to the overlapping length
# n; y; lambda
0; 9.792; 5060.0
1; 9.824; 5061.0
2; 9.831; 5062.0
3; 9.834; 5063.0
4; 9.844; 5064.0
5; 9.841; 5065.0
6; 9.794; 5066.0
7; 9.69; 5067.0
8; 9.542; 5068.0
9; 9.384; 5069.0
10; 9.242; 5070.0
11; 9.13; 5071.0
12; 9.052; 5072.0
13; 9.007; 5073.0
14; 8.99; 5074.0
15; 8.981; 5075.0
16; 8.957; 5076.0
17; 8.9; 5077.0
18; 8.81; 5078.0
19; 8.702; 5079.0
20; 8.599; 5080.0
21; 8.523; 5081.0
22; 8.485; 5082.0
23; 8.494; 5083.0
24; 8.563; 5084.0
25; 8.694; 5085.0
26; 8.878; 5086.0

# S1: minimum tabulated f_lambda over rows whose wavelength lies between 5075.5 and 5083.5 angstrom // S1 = 8.485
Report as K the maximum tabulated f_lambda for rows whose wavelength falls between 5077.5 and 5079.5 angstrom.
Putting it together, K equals 8.81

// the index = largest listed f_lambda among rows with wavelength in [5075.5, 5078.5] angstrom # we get 8.957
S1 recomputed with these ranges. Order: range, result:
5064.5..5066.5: 9.794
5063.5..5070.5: 9.242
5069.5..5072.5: 9.052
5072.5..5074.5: 8.99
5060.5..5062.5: 9.824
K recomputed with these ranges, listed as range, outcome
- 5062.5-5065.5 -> 9.844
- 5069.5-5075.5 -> 9.242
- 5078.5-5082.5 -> 8.702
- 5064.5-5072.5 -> 9.841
